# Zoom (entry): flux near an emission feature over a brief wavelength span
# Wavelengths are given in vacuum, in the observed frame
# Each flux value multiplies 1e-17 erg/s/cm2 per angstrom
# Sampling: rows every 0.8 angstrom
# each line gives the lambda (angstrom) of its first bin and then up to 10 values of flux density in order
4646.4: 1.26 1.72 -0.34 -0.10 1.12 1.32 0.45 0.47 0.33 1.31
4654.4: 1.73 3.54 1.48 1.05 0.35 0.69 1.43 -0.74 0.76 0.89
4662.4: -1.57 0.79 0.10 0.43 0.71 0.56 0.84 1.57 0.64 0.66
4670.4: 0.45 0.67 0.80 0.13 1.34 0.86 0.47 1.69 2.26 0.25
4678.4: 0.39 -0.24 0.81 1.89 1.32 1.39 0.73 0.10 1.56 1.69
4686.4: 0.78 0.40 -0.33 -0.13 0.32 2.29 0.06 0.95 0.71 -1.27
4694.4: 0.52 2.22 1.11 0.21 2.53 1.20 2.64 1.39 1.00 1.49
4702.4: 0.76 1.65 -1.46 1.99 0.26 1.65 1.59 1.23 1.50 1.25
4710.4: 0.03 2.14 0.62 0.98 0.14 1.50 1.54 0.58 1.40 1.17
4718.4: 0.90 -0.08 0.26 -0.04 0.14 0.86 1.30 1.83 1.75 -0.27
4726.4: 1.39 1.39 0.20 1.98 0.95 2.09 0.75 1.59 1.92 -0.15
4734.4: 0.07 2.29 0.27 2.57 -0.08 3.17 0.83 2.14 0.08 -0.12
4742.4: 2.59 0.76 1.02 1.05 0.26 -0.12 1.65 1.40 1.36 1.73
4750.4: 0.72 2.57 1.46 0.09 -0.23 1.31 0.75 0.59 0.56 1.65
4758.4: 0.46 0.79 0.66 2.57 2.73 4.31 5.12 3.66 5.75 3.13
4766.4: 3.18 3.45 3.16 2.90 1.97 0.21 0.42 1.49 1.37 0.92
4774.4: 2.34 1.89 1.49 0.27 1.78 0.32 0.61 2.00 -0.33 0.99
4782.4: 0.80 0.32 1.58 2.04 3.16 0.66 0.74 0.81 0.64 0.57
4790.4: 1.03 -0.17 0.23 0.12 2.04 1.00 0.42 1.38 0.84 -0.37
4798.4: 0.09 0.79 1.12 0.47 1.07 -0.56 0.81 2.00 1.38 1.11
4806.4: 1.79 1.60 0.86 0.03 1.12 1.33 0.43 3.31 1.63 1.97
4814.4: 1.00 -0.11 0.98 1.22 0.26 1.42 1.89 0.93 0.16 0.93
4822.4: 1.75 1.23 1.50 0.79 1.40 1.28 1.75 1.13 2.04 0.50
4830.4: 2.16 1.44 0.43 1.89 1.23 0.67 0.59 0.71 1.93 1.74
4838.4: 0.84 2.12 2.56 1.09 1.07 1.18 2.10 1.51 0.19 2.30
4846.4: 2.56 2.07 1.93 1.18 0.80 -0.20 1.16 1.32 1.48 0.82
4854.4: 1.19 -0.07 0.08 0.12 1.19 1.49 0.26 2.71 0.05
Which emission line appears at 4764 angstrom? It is [O II]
